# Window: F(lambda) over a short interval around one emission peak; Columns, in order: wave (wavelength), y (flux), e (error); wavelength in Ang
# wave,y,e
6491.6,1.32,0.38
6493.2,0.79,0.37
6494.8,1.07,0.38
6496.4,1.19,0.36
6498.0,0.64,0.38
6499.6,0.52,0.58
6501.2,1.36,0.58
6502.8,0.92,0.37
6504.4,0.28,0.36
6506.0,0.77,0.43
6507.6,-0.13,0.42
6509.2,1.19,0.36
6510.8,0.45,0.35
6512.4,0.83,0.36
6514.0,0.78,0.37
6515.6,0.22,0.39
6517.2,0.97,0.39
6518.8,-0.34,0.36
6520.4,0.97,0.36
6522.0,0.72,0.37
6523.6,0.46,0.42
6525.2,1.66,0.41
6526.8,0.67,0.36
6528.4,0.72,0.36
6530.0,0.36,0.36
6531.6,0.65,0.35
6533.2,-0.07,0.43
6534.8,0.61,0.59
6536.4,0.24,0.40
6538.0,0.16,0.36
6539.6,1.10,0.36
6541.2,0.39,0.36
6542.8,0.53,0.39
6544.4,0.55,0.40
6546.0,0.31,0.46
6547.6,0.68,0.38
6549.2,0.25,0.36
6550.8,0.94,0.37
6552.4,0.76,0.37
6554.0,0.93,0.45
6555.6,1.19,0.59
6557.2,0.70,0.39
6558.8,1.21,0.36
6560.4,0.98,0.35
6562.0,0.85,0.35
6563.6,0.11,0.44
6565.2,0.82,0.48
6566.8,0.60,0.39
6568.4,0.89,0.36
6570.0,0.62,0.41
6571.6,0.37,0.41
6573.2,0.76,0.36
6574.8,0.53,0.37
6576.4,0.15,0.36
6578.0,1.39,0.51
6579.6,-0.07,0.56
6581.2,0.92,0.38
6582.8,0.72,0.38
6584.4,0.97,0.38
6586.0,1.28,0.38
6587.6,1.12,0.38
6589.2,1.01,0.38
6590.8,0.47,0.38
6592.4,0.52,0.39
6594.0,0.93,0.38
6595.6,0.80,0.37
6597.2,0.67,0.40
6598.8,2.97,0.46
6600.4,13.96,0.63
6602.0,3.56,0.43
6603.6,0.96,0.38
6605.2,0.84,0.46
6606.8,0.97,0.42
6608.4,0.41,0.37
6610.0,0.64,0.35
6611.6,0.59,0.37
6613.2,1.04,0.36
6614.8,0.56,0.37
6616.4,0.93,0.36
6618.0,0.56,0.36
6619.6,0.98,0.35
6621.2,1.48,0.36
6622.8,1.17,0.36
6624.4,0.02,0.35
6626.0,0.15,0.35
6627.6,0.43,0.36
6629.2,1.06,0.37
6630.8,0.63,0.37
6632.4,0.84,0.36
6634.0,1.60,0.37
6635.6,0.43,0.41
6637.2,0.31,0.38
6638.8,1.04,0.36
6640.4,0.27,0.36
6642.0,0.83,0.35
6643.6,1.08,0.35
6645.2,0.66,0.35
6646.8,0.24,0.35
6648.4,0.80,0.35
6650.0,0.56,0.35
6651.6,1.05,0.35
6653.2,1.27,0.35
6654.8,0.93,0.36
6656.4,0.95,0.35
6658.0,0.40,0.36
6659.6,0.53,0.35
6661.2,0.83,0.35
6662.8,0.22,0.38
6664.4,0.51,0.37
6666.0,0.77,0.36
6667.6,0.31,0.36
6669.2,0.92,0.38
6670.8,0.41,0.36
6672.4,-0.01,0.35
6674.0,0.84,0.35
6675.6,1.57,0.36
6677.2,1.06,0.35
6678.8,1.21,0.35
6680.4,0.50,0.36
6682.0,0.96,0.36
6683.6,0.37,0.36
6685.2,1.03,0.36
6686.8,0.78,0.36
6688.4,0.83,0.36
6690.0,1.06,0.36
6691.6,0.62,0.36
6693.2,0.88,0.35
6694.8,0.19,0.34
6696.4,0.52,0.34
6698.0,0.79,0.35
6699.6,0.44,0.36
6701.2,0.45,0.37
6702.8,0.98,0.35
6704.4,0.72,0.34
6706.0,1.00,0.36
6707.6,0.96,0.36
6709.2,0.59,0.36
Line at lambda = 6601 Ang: Halpha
